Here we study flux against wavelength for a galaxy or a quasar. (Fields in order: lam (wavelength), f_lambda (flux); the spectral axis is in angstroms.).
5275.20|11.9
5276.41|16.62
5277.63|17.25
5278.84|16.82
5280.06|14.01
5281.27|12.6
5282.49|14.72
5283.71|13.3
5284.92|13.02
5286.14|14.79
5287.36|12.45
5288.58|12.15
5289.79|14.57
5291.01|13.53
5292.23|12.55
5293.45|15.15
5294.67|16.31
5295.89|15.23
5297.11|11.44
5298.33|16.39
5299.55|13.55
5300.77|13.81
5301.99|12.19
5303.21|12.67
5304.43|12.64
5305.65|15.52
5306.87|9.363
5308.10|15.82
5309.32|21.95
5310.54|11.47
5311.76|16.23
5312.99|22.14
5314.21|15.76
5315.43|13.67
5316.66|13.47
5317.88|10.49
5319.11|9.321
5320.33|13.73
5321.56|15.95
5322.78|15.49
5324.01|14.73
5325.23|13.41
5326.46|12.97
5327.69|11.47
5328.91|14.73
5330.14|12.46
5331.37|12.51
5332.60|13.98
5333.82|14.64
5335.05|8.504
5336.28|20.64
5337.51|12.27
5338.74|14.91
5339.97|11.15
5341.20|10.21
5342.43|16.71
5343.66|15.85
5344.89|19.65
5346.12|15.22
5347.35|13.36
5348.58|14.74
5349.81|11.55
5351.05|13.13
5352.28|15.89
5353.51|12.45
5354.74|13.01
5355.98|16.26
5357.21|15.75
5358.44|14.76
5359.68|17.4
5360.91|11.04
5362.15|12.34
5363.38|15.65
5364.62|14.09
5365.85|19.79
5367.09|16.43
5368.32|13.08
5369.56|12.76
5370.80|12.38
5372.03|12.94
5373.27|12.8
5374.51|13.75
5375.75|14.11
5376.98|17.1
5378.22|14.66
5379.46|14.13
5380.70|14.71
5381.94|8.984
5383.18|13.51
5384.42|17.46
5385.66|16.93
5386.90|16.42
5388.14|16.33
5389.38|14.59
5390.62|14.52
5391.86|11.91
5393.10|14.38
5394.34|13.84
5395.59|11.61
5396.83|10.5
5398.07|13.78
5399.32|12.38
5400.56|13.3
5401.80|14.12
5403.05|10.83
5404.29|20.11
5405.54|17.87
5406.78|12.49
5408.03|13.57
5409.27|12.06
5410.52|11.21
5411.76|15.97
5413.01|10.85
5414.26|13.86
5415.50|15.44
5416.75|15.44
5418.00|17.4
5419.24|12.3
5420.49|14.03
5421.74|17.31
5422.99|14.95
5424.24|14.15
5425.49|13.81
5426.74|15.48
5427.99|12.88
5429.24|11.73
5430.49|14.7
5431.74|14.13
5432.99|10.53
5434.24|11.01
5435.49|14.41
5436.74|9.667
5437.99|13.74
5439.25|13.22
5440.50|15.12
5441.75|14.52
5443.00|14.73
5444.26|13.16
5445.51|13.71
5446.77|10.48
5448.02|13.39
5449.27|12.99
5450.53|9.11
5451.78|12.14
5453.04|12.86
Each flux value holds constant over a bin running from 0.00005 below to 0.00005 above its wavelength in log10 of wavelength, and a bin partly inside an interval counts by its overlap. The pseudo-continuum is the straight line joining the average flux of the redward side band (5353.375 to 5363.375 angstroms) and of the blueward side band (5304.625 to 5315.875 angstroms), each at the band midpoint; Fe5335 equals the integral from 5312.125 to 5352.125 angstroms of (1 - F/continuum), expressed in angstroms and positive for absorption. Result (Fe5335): 2.64 angstroms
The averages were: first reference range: 15.7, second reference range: 14.3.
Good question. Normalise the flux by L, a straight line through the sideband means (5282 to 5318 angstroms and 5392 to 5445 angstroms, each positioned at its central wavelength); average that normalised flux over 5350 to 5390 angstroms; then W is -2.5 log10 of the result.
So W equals -0.04 mag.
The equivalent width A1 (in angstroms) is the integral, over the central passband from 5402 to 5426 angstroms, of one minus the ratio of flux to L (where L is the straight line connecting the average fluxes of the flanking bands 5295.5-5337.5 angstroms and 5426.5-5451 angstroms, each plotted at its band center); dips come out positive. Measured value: -2.3 angstroms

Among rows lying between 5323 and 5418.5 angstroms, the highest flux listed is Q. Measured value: 20.64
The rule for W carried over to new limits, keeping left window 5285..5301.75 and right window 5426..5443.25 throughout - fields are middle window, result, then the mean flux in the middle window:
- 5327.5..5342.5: 0.031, 13.3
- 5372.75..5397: -0.055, 14.2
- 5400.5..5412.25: -0.062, 14.2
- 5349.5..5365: -0.041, 14.1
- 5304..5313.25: -0.119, 15.4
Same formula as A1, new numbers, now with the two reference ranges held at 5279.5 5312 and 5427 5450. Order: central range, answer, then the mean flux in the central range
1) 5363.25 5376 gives -0.8 angstroms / 14.3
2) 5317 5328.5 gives 0.6 angstroms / 13.1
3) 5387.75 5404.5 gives -0.3 angstroms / 13.5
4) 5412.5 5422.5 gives -1.1 angstroms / 14.6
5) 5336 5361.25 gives -1.7 angstroms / 14.5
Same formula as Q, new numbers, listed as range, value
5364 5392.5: 19.79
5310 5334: 22.14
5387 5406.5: 20.11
